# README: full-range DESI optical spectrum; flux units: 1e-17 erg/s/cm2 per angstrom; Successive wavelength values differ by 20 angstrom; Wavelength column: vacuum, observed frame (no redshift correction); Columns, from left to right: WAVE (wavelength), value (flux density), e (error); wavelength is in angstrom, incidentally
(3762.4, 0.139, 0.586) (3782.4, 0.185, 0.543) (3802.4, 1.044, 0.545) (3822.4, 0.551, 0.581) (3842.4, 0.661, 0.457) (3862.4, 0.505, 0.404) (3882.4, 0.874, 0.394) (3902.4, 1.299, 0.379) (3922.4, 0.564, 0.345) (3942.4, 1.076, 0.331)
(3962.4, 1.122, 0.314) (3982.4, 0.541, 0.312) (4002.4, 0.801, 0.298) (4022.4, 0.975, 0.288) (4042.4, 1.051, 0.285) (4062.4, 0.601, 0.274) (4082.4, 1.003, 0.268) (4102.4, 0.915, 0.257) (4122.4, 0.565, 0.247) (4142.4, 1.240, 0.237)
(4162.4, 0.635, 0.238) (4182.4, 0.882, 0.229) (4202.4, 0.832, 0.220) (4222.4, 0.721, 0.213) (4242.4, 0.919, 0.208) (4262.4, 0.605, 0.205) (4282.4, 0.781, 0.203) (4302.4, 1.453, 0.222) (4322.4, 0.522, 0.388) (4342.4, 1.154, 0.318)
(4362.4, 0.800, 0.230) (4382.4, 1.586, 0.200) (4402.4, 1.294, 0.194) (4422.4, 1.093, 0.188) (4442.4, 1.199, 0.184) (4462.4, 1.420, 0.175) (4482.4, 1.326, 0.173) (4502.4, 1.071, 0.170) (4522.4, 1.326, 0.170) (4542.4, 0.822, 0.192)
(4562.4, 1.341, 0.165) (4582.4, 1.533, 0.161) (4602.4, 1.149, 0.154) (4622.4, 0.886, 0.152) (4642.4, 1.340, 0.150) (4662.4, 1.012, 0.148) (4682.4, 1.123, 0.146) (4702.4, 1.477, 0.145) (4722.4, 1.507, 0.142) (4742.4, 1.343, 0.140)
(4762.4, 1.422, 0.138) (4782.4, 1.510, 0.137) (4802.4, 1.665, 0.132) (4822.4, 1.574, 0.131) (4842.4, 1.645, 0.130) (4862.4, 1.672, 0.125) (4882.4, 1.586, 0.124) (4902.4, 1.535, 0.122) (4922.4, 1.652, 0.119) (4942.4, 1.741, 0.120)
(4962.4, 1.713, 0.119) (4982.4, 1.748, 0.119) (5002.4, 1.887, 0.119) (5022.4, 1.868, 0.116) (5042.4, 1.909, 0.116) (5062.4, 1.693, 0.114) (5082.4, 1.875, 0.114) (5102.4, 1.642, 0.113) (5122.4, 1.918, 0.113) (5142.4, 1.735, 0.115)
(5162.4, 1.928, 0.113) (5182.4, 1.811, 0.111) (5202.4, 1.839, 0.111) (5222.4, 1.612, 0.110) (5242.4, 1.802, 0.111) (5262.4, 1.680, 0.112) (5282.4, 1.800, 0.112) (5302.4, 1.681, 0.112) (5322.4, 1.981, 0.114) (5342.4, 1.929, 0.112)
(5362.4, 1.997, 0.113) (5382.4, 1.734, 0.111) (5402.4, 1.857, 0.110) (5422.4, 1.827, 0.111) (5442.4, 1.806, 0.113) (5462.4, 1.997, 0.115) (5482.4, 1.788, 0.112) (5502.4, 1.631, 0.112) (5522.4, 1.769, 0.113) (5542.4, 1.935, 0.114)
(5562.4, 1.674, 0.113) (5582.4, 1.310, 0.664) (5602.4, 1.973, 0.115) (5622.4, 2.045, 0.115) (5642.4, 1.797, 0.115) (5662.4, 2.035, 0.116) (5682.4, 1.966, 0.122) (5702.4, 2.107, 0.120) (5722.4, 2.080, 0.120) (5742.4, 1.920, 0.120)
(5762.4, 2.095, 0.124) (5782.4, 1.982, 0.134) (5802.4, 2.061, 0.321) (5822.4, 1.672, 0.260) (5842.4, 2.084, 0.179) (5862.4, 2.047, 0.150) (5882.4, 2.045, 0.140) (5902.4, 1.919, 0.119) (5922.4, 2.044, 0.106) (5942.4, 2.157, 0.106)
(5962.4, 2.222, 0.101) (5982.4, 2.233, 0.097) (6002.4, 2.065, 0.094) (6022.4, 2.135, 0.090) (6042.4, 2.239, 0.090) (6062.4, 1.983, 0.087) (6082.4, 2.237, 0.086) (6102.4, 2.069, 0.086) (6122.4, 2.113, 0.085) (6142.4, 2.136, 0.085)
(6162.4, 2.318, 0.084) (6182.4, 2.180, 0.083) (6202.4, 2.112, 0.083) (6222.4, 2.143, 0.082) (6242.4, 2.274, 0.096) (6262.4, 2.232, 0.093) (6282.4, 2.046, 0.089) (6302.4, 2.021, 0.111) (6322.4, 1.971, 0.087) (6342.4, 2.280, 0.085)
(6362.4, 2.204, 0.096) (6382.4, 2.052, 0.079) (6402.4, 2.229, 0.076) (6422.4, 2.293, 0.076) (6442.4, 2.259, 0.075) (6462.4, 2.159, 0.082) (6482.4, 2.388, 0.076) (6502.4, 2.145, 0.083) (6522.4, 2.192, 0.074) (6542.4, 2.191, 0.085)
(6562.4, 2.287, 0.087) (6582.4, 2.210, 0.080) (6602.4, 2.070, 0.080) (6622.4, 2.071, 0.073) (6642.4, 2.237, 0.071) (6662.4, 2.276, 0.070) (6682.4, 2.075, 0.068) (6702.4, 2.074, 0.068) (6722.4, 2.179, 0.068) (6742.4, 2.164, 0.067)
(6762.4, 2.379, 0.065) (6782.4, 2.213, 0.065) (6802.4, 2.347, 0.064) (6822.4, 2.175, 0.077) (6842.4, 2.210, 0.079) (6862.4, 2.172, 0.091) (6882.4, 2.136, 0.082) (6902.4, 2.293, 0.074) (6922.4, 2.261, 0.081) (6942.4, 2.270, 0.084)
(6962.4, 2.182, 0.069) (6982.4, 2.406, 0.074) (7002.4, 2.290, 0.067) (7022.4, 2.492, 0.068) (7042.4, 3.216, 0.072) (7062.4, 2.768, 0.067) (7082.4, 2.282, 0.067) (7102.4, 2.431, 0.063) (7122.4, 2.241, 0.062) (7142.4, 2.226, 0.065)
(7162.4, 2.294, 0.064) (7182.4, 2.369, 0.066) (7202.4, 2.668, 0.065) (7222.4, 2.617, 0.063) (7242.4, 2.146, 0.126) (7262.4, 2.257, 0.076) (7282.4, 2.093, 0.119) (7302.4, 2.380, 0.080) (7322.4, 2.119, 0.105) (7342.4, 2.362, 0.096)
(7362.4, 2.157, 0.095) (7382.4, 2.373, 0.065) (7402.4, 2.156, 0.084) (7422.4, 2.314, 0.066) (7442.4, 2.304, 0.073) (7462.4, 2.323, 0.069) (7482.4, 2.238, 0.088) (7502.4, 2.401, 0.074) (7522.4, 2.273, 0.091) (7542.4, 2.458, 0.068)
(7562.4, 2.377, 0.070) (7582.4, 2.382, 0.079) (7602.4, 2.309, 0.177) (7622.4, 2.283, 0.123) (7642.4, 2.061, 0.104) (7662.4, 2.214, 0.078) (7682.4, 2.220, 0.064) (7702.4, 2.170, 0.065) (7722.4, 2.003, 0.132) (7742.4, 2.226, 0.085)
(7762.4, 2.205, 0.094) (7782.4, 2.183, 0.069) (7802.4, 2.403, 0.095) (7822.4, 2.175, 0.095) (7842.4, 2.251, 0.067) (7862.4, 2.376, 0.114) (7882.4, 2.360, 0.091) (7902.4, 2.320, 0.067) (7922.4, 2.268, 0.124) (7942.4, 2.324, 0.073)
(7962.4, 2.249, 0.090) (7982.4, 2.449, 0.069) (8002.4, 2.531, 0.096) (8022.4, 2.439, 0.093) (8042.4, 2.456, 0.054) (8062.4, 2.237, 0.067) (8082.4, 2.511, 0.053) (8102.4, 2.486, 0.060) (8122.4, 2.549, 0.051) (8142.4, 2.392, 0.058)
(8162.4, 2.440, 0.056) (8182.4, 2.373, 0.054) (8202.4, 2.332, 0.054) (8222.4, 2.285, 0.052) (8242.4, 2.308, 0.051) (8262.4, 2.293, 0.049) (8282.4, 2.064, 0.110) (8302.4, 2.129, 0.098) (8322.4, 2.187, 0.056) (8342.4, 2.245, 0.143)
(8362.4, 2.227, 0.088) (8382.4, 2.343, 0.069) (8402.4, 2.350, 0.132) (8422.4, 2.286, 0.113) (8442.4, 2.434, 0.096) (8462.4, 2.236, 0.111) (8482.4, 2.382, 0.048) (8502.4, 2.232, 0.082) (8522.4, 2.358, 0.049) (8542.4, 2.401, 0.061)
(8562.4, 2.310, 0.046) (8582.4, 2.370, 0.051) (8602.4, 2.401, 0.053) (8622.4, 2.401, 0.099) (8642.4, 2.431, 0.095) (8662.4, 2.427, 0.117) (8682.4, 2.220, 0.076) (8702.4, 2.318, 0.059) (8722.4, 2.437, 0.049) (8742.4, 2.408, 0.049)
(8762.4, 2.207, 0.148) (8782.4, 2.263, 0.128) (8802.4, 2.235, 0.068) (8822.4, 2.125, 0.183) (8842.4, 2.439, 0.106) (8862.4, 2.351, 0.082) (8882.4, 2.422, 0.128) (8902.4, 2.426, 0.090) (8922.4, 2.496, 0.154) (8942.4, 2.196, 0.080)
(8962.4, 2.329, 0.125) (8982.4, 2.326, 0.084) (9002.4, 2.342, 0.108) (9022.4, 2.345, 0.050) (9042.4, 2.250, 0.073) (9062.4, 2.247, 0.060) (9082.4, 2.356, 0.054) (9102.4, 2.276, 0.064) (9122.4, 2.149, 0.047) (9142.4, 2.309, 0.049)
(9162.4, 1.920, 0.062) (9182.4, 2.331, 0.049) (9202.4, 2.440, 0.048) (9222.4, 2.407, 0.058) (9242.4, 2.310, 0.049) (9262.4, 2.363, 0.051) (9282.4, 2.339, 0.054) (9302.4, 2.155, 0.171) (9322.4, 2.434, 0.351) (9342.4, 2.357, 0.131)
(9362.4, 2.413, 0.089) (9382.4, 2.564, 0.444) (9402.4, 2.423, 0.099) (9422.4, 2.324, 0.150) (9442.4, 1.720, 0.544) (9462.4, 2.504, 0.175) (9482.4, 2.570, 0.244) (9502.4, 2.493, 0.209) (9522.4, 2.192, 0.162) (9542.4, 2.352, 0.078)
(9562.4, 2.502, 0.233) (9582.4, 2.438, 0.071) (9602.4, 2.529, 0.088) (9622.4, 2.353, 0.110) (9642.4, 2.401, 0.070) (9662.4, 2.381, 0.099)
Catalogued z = 0.07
